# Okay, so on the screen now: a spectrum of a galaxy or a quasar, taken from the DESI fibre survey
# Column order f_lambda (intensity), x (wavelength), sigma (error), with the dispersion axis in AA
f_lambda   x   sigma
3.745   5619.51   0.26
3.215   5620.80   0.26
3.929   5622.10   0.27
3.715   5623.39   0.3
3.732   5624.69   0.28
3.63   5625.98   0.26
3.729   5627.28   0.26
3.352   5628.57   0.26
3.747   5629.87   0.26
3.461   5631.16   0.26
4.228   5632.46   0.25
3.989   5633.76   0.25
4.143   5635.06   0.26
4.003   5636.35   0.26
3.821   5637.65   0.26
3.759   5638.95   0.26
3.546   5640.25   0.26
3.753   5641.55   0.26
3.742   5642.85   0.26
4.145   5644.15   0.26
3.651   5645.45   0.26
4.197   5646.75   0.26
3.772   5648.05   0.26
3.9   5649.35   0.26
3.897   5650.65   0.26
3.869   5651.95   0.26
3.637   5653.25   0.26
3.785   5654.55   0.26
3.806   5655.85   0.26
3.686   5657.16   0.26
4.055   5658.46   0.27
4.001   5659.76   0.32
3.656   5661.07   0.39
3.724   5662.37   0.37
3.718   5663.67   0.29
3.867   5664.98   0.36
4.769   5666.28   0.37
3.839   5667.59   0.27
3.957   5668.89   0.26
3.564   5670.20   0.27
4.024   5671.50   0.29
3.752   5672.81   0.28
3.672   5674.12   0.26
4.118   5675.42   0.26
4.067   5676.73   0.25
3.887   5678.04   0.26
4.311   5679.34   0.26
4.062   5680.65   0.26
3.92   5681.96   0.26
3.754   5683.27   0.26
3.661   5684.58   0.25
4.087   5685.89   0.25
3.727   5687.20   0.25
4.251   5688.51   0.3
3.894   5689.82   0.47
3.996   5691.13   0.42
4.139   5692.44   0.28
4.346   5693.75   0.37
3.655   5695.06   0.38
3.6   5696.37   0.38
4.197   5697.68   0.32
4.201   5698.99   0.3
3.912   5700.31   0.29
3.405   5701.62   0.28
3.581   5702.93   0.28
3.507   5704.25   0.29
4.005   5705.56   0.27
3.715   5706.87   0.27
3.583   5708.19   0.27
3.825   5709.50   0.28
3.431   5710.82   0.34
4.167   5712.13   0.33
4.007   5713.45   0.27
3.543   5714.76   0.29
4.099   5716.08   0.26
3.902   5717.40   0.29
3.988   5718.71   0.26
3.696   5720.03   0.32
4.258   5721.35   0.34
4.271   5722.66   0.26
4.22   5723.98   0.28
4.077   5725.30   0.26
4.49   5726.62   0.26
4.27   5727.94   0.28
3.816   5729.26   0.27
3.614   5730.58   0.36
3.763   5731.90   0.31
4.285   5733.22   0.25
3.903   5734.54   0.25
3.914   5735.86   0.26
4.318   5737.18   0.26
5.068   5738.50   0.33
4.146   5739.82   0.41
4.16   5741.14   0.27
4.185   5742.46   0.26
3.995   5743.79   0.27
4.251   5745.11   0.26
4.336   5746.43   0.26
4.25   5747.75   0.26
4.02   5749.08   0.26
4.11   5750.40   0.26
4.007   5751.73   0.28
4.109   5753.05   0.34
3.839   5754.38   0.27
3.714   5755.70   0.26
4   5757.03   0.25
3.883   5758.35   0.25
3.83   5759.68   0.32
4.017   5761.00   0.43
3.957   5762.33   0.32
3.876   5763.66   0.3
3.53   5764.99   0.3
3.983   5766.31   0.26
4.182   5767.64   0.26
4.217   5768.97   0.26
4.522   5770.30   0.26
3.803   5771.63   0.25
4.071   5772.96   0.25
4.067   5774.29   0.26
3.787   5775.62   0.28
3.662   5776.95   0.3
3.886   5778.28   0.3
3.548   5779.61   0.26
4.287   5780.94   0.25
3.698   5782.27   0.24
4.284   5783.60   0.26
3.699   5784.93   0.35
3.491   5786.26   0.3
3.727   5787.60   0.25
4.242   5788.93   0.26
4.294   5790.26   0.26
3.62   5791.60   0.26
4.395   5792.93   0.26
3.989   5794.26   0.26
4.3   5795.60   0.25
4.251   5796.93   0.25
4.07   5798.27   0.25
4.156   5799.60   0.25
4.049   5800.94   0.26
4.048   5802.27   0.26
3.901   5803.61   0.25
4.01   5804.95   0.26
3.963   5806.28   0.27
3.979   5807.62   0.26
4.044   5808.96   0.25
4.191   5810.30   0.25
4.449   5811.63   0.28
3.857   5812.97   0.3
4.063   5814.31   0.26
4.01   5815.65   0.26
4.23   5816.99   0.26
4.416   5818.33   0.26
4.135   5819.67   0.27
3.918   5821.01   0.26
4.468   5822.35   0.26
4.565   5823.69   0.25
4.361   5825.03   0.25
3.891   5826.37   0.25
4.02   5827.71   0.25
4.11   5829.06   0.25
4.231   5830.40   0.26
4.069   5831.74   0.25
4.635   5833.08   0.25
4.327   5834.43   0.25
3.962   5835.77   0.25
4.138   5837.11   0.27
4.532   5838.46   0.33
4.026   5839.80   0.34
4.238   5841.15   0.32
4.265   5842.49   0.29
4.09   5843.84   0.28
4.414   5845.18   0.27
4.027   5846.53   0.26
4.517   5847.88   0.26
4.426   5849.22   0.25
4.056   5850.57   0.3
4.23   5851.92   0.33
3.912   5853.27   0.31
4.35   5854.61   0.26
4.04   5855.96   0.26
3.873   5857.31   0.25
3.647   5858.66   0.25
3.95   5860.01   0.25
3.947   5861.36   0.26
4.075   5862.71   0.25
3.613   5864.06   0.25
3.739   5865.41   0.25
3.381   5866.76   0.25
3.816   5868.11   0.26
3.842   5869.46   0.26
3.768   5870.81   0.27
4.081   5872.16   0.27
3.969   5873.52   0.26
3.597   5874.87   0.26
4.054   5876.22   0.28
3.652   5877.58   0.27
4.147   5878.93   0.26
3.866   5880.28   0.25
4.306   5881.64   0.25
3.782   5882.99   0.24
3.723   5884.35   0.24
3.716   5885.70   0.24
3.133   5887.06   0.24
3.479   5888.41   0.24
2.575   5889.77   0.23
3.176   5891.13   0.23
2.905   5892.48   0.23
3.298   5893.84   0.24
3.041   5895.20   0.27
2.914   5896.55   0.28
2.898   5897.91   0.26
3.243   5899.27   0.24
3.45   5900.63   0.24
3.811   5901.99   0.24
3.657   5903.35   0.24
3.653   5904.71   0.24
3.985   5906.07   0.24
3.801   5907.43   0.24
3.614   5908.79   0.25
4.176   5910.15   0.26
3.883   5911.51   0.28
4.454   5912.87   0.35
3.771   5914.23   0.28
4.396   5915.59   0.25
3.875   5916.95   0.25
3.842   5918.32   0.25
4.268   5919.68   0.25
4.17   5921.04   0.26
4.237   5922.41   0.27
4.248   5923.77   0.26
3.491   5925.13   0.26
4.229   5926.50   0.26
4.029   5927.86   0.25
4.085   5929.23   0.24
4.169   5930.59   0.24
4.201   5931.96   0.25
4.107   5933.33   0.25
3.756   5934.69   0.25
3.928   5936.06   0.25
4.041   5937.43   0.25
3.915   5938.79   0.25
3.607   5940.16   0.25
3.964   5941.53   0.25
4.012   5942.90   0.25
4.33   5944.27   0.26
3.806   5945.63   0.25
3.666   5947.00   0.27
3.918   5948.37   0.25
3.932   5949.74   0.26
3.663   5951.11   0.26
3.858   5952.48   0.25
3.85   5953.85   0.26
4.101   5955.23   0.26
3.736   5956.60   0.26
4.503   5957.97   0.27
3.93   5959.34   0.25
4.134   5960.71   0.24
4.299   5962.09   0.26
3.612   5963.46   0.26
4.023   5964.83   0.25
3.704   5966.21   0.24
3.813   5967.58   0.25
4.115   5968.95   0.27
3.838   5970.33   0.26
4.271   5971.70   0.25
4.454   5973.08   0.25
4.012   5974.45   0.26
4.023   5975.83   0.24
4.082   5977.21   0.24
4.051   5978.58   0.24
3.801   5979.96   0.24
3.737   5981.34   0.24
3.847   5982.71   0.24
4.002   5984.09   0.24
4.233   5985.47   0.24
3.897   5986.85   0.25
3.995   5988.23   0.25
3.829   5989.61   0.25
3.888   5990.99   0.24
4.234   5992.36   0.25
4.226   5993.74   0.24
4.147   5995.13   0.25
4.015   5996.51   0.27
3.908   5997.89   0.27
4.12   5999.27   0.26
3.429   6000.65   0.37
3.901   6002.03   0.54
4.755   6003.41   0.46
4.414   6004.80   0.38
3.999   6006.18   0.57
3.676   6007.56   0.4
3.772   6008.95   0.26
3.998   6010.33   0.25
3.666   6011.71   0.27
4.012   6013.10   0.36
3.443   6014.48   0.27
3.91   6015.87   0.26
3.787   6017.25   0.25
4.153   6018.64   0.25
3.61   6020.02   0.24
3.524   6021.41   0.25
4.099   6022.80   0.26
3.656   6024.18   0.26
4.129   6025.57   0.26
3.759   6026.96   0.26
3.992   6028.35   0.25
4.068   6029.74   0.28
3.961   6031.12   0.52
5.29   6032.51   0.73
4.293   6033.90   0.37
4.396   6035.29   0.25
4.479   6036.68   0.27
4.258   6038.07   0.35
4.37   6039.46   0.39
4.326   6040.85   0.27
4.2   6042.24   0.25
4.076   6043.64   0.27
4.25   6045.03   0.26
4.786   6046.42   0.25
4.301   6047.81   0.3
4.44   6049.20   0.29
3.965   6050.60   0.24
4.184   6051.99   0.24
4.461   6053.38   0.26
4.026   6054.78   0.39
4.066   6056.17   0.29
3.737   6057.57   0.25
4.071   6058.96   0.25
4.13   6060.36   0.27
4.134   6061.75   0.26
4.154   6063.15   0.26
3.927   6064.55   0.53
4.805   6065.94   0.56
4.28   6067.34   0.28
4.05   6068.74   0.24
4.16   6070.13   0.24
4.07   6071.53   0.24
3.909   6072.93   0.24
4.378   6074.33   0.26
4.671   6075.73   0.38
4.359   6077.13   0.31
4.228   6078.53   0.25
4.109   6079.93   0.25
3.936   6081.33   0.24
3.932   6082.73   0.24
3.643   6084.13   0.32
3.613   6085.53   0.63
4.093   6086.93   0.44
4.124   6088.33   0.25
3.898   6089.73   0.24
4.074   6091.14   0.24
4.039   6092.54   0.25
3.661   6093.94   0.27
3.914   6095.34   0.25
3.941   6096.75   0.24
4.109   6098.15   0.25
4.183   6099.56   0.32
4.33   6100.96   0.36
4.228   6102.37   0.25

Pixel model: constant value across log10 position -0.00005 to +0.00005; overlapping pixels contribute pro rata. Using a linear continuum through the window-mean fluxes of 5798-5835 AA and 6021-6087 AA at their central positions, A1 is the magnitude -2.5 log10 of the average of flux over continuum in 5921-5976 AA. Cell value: 0.04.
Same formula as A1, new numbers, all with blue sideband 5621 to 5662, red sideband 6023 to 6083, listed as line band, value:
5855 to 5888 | 0.06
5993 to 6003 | 0.04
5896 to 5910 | 0.15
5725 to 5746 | -0.07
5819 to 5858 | -0.05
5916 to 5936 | 0.01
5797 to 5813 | -0.03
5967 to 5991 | 0.04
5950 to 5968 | 0.05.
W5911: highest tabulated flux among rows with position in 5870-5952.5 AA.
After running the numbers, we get 4.454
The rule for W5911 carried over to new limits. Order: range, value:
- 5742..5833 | 4.565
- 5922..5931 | 4.248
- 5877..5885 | 4.306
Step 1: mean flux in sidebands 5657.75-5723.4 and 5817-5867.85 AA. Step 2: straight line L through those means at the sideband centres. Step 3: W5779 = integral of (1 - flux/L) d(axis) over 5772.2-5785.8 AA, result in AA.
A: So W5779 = 0.5 AA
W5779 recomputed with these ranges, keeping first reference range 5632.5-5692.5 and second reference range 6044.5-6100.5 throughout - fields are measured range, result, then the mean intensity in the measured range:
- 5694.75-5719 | 0.75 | 3.81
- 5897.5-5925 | 1.11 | 3.87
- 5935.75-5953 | 0.67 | 3.9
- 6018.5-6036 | 0.12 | 4.07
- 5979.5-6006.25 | 0.38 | 4.02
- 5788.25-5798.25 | -0.44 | 4.15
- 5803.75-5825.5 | -0.95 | 4.16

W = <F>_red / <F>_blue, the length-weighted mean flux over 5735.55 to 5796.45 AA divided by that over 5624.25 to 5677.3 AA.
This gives 1.05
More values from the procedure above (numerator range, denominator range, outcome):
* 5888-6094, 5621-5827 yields 1.00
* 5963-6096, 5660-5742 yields 1.03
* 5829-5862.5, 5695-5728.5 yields 1.06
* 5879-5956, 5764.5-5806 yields 0.95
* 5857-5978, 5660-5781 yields 0.97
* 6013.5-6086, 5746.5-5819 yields 1.03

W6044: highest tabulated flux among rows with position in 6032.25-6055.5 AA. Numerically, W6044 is 5.29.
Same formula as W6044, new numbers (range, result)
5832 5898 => 4.635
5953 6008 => 4.755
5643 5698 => 4.769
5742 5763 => 4.336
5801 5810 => 4.048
